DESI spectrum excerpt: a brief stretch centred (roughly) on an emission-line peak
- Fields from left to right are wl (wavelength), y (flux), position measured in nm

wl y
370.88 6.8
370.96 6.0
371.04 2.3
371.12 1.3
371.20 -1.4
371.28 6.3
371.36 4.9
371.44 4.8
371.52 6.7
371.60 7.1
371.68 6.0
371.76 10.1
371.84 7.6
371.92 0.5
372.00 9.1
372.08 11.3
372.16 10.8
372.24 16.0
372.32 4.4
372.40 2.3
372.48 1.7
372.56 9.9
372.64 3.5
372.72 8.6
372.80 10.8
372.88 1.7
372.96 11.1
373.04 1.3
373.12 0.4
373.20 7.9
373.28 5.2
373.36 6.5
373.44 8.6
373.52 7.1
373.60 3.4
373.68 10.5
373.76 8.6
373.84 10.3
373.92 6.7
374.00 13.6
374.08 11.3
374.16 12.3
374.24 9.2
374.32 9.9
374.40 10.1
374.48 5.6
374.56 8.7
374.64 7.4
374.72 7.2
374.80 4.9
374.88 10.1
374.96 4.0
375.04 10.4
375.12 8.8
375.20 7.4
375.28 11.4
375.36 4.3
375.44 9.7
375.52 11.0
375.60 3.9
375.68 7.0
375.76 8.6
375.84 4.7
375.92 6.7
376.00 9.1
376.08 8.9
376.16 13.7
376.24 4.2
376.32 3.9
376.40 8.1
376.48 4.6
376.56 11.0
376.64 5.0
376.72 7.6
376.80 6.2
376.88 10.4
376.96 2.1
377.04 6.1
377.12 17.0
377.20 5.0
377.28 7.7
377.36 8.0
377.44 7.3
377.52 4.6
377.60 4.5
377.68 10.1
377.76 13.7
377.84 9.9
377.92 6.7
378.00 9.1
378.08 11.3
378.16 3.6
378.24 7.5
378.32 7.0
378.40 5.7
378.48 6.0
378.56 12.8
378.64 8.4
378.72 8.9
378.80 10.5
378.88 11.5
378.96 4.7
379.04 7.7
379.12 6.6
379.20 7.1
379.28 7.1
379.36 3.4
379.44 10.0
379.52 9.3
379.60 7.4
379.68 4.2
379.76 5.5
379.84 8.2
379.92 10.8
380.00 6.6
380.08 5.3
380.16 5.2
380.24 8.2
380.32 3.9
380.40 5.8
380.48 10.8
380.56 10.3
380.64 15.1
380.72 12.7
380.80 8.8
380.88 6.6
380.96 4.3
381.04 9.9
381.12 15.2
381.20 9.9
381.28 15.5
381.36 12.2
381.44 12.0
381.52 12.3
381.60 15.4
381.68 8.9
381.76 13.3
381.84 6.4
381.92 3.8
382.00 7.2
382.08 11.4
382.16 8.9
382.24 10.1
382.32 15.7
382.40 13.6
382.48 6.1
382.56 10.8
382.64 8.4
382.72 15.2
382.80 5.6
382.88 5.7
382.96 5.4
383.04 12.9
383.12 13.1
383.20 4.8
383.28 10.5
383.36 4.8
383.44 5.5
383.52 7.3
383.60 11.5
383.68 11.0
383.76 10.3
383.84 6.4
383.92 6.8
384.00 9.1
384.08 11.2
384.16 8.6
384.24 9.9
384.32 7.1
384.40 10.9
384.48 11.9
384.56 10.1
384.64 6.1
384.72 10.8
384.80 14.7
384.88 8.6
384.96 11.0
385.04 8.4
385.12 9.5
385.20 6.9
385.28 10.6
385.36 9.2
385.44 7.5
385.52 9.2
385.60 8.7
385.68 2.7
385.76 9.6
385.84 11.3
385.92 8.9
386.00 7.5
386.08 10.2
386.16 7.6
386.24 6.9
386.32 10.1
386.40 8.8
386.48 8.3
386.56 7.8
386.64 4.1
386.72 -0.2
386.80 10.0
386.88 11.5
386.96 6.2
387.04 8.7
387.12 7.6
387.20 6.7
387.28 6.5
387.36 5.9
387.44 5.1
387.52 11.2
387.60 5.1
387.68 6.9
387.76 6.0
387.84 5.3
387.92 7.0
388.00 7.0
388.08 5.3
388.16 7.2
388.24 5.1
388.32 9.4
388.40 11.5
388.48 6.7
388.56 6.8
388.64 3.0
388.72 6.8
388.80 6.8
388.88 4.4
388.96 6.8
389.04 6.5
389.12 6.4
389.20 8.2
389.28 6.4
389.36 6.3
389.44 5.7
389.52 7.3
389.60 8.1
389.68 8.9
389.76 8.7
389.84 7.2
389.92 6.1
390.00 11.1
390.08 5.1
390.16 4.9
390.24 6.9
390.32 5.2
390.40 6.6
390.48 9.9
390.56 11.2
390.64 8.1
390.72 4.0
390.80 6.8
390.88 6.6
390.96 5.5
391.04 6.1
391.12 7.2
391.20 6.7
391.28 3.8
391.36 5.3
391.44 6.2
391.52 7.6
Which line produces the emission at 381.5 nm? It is C IV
